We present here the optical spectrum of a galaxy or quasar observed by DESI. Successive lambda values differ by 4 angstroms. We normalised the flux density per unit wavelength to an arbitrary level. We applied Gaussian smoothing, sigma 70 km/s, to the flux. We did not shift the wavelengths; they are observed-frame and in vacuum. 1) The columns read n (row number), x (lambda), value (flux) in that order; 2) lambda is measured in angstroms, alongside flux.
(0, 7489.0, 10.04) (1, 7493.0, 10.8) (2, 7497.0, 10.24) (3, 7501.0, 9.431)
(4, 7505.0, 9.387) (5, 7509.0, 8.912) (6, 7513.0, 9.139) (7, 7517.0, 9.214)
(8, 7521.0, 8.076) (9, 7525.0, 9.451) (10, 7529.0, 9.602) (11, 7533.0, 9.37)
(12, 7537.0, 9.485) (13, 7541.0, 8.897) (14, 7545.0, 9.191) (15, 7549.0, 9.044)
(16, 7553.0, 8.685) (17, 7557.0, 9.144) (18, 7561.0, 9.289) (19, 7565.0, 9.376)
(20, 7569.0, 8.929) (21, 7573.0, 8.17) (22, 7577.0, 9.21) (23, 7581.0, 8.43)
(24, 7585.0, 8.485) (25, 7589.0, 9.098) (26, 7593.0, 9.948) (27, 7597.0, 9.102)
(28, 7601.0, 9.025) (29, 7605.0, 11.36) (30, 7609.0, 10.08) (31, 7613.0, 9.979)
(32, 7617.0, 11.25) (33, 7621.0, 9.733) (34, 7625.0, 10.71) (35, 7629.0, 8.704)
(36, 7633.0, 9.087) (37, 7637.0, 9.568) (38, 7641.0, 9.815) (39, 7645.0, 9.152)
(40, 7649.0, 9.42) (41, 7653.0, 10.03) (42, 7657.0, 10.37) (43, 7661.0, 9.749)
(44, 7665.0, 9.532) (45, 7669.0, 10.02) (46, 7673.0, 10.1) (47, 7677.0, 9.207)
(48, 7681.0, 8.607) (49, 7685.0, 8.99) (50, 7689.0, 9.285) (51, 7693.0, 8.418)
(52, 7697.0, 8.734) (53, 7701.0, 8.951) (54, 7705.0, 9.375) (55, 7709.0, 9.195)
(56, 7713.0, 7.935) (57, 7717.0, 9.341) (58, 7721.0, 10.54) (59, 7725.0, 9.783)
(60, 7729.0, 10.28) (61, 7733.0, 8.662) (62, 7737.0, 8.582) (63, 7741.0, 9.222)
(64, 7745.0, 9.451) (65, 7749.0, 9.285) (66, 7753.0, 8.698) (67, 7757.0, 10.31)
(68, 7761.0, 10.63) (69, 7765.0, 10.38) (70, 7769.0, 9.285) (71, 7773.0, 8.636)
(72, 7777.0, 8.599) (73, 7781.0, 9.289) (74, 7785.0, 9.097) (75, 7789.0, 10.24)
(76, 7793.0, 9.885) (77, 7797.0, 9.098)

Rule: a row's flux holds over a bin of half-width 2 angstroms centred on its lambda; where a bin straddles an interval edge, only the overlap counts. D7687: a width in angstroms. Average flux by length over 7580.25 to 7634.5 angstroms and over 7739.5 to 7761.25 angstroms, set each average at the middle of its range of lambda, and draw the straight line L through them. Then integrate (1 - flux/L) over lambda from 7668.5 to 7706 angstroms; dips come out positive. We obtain 1.8 angstroms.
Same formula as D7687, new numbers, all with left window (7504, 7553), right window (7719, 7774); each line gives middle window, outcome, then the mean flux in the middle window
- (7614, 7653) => -1.7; 9.74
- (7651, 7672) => -1.2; 9.95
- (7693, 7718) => 1.6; 8.86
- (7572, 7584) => 0.8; 8.63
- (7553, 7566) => 0.0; 9.17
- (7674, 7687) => 0.6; 9.02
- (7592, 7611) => -1.3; 9.9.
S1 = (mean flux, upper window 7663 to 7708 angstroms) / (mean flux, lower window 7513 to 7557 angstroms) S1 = 1.01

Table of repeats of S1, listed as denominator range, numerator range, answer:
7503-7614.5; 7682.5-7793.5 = 1.01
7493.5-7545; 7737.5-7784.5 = 1.01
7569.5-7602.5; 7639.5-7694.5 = 1.06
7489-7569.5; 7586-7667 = 1.05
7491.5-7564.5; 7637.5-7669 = 1.05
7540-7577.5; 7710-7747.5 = 1.04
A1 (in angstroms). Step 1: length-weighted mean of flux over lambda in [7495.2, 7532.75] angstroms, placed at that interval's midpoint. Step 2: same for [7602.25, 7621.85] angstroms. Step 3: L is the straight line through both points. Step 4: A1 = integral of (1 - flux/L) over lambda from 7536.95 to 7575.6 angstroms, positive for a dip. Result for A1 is 3.1 angstroms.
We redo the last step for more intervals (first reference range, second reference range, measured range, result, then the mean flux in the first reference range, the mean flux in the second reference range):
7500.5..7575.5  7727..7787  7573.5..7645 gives -3.1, 9.09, 9.36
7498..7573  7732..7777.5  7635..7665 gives -1.5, 9.13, 9.35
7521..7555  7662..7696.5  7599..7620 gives -2.5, 9.15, 9.26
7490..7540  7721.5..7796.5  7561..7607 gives 1.2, 9.43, 9.48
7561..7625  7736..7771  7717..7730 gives -0.7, 9.51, 9.57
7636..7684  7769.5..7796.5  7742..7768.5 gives -1.1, 9.62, 9.28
